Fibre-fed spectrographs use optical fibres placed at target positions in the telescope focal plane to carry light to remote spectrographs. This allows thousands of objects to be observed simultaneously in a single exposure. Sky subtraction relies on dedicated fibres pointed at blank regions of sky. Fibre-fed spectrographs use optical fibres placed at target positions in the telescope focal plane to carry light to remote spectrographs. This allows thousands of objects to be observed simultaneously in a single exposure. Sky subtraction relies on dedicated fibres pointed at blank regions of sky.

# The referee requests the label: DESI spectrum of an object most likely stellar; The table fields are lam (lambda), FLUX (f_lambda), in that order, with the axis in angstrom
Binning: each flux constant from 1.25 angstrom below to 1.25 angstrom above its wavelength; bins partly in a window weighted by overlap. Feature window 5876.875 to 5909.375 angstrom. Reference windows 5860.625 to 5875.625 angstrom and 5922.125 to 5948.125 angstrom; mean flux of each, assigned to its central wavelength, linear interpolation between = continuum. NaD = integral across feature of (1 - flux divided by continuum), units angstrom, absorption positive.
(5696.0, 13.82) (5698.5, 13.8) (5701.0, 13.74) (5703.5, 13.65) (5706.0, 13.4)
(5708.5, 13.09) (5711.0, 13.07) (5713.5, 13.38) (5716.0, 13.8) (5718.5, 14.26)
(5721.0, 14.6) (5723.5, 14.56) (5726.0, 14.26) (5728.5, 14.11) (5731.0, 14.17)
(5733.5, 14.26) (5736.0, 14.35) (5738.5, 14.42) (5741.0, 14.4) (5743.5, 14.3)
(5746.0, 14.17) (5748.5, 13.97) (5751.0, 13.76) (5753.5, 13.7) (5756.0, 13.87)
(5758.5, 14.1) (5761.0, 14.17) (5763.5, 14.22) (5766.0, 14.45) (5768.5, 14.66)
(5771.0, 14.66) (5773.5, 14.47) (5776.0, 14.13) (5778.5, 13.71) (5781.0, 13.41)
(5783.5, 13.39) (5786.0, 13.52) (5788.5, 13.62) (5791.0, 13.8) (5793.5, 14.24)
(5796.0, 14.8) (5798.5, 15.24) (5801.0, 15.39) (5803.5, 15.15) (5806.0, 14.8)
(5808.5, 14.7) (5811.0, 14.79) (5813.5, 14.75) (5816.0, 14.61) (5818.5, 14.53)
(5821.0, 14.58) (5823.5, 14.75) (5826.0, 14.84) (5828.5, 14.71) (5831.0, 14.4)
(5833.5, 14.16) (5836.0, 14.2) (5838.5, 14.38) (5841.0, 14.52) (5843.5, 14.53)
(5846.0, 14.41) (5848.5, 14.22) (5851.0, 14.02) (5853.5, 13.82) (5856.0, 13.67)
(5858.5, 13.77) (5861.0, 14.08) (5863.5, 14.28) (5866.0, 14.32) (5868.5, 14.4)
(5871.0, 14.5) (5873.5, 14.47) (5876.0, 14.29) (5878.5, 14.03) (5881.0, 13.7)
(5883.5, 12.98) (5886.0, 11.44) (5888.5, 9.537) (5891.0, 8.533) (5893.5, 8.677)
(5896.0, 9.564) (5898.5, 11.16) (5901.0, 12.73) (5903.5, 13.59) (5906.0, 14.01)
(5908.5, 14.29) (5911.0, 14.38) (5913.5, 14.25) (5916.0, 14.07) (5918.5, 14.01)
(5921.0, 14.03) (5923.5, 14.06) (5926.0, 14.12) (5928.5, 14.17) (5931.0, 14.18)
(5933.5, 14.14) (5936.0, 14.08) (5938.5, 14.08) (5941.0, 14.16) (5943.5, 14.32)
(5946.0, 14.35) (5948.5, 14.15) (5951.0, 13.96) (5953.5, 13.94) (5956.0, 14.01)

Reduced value 5.5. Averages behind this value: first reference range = 14.4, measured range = 11.9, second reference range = 14.2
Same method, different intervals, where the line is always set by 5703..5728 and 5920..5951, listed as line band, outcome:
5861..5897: 3.9 angstrom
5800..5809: -0.7 angstrom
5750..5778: -0.6 angstrom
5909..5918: -0.1 angstrom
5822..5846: -0.9 angstrom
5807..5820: -0.7 angstrom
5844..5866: -0.1 angstrom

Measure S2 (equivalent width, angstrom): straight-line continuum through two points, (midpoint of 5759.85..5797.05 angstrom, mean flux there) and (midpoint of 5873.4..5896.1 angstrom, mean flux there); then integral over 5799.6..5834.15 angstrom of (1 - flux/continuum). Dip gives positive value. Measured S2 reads -3.98 angstrom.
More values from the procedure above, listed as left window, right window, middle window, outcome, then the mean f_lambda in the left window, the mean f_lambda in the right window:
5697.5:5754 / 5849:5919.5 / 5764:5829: -4.1 angstrom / 14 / 13.1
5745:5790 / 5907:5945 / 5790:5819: -1.5 angstrom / 14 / 14.2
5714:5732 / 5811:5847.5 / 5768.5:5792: 0.8 angstrom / 14.2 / 14.5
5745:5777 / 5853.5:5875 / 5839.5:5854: -0.1 angstrom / 14.2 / 14.2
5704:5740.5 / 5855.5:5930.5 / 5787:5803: -1.0 angstrom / 14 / 13.2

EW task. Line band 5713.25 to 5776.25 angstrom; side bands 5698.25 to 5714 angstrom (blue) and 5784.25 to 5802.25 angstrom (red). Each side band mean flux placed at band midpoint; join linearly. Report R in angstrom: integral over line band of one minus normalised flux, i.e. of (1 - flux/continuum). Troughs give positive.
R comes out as -1.74 angstrom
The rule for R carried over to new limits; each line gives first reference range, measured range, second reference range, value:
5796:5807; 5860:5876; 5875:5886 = -0.7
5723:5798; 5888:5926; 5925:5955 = 4.2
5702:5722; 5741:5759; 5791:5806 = 0.2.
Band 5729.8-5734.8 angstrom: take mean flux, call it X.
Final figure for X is 14.2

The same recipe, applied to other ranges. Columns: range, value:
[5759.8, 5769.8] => 14.4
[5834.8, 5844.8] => 14.4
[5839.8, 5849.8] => 14.4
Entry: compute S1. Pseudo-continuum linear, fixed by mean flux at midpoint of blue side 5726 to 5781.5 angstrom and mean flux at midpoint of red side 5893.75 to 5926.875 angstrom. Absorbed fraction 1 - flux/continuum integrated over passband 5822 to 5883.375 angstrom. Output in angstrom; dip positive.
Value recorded -3.0 angstrom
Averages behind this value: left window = 14.2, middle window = 14.2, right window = 13.3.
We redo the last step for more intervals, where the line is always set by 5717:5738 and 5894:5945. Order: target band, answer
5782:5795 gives 0.33 angstrom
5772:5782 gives 0.12 angstrom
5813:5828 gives -0.76 angstrom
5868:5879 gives -0.47 angstrom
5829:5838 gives -0.25 angstrom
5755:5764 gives 0.07 angstrom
